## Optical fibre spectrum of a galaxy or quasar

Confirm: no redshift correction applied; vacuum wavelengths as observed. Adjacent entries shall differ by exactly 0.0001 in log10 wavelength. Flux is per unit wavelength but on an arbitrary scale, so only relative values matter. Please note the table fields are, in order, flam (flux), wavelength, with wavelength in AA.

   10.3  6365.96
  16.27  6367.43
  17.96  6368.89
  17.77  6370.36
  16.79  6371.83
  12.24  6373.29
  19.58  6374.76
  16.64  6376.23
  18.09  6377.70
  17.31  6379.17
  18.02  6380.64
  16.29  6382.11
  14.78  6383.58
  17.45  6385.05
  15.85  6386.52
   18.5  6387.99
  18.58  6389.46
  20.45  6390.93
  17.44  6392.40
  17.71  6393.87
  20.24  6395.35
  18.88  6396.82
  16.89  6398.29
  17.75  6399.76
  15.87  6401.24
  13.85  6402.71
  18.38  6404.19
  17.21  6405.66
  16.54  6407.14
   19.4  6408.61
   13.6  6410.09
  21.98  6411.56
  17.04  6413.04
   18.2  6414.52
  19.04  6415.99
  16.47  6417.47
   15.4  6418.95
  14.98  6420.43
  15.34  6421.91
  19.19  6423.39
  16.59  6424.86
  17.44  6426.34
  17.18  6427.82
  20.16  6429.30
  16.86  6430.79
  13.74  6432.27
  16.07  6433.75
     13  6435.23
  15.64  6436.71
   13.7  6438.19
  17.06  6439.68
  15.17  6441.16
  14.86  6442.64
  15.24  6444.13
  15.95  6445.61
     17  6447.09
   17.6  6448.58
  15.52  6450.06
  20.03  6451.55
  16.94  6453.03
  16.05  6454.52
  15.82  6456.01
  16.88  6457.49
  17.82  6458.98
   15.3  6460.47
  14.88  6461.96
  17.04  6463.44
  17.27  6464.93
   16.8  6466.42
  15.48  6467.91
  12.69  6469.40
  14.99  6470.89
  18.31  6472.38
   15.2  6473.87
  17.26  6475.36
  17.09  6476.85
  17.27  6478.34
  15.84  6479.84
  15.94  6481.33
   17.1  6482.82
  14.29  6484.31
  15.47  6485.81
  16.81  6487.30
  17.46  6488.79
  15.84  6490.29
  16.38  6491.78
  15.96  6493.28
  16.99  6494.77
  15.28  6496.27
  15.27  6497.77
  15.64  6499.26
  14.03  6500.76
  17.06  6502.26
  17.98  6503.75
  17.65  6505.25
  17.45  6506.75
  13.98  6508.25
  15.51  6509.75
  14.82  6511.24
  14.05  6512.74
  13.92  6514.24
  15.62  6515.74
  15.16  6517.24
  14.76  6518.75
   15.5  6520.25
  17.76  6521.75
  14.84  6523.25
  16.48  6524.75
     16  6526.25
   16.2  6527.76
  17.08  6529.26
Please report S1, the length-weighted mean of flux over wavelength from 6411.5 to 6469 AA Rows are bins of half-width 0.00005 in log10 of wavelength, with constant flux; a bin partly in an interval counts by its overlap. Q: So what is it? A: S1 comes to 16.5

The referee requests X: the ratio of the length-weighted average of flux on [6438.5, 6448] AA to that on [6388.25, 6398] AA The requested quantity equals 0.84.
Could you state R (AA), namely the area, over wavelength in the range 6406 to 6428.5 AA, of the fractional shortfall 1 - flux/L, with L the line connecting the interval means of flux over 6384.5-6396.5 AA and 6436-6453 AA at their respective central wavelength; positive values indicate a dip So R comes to 0.1 AA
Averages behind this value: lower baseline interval 18.3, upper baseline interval 16.2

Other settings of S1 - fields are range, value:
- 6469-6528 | 15.9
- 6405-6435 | 17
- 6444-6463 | 16.6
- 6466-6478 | 16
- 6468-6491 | 16.1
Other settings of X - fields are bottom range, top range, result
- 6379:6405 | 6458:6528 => 0.91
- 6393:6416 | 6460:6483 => 0.92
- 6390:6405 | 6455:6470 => 0.90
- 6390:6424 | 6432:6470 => 0.91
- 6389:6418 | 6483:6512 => 0.90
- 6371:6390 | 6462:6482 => 0.96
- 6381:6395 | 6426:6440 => 0.91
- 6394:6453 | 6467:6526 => 0.94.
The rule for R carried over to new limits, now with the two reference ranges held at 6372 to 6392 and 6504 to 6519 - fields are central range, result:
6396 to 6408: 0.0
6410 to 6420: -0.5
